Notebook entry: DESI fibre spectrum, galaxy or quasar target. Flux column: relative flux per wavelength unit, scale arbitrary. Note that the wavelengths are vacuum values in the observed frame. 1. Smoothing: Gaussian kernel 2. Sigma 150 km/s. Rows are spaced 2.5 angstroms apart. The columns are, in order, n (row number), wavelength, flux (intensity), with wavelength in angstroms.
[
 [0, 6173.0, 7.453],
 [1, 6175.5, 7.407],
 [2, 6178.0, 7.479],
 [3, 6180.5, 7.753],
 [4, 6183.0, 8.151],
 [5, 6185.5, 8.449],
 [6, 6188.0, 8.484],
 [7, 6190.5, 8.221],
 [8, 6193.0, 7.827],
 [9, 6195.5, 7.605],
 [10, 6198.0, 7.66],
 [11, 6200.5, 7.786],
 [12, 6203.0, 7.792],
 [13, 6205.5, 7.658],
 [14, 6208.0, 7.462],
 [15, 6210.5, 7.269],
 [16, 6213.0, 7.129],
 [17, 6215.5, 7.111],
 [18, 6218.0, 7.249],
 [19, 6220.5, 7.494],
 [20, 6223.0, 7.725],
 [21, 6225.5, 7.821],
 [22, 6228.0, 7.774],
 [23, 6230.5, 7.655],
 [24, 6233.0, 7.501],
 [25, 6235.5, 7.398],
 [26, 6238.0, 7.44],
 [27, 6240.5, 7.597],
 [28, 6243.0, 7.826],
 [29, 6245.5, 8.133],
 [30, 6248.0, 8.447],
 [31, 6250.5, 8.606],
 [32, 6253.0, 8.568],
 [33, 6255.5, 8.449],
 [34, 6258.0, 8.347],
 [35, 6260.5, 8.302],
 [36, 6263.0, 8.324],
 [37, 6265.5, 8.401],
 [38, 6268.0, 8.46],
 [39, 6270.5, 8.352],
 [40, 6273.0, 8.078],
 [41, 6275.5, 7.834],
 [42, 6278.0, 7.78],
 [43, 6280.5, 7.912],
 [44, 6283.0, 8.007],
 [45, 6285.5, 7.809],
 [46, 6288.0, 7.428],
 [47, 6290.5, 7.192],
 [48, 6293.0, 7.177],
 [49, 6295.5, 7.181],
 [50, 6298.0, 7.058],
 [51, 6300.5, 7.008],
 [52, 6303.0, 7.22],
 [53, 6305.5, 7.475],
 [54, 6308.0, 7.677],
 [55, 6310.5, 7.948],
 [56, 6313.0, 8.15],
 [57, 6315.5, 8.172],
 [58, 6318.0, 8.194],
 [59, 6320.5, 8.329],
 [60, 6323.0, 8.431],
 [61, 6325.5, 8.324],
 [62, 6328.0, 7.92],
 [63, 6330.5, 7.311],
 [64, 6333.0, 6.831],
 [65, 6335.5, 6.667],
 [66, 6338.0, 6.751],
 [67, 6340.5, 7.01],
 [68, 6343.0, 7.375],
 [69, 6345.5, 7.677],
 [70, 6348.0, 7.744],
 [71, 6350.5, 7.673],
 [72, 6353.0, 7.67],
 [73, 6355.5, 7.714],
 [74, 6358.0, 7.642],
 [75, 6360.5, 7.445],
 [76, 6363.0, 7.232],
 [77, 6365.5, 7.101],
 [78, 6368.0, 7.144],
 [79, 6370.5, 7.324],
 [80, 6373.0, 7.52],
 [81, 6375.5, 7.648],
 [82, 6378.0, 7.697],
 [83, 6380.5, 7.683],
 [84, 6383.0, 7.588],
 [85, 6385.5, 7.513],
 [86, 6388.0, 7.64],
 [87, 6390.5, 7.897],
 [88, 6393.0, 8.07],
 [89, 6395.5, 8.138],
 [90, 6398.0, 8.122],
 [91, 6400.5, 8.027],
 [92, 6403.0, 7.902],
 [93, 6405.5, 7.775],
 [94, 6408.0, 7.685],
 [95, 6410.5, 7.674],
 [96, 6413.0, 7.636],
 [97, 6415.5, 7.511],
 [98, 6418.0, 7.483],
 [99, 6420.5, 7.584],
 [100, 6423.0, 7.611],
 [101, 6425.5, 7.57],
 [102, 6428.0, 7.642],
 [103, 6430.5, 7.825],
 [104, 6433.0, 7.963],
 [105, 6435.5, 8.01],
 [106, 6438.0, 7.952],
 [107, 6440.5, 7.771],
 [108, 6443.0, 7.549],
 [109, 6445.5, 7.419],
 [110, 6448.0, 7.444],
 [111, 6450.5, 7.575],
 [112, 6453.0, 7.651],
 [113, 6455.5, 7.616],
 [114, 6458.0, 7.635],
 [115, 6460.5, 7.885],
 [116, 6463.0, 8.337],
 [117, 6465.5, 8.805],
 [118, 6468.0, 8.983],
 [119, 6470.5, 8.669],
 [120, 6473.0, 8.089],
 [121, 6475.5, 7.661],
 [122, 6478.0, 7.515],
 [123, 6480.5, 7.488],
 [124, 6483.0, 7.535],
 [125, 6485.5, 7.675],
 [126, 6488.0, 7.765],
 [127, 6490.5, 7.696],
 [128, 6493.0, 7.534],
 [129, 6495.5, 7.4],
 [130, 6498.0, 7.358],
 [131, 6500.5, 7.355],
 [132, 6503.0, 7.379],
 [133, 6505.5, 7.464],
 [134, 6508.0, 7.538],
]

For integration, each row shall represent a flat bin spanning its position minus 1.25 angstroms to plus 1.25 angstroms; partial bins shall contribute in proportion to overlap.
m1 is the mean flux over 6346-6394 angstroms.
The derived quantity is 7.58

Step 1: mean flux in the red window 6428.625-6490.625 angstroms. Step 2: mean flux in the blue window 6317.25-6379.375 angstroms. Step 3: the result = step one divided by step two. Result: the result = 1.0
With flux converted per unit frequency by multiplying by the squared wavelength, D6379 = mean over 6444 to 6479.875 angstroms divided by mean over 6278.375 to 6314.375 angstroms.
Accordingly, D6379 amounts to 1.1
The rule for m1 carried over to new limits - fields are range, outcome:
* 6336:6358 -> 7.44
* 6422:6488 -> 7.84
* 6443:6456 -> 7.54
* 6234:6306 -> 7.86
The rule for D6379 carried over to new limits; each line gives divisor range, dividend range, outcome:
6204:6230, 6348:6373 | 1.04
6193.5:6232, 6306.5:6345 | 1.05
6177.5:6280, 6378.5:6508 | 1.05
